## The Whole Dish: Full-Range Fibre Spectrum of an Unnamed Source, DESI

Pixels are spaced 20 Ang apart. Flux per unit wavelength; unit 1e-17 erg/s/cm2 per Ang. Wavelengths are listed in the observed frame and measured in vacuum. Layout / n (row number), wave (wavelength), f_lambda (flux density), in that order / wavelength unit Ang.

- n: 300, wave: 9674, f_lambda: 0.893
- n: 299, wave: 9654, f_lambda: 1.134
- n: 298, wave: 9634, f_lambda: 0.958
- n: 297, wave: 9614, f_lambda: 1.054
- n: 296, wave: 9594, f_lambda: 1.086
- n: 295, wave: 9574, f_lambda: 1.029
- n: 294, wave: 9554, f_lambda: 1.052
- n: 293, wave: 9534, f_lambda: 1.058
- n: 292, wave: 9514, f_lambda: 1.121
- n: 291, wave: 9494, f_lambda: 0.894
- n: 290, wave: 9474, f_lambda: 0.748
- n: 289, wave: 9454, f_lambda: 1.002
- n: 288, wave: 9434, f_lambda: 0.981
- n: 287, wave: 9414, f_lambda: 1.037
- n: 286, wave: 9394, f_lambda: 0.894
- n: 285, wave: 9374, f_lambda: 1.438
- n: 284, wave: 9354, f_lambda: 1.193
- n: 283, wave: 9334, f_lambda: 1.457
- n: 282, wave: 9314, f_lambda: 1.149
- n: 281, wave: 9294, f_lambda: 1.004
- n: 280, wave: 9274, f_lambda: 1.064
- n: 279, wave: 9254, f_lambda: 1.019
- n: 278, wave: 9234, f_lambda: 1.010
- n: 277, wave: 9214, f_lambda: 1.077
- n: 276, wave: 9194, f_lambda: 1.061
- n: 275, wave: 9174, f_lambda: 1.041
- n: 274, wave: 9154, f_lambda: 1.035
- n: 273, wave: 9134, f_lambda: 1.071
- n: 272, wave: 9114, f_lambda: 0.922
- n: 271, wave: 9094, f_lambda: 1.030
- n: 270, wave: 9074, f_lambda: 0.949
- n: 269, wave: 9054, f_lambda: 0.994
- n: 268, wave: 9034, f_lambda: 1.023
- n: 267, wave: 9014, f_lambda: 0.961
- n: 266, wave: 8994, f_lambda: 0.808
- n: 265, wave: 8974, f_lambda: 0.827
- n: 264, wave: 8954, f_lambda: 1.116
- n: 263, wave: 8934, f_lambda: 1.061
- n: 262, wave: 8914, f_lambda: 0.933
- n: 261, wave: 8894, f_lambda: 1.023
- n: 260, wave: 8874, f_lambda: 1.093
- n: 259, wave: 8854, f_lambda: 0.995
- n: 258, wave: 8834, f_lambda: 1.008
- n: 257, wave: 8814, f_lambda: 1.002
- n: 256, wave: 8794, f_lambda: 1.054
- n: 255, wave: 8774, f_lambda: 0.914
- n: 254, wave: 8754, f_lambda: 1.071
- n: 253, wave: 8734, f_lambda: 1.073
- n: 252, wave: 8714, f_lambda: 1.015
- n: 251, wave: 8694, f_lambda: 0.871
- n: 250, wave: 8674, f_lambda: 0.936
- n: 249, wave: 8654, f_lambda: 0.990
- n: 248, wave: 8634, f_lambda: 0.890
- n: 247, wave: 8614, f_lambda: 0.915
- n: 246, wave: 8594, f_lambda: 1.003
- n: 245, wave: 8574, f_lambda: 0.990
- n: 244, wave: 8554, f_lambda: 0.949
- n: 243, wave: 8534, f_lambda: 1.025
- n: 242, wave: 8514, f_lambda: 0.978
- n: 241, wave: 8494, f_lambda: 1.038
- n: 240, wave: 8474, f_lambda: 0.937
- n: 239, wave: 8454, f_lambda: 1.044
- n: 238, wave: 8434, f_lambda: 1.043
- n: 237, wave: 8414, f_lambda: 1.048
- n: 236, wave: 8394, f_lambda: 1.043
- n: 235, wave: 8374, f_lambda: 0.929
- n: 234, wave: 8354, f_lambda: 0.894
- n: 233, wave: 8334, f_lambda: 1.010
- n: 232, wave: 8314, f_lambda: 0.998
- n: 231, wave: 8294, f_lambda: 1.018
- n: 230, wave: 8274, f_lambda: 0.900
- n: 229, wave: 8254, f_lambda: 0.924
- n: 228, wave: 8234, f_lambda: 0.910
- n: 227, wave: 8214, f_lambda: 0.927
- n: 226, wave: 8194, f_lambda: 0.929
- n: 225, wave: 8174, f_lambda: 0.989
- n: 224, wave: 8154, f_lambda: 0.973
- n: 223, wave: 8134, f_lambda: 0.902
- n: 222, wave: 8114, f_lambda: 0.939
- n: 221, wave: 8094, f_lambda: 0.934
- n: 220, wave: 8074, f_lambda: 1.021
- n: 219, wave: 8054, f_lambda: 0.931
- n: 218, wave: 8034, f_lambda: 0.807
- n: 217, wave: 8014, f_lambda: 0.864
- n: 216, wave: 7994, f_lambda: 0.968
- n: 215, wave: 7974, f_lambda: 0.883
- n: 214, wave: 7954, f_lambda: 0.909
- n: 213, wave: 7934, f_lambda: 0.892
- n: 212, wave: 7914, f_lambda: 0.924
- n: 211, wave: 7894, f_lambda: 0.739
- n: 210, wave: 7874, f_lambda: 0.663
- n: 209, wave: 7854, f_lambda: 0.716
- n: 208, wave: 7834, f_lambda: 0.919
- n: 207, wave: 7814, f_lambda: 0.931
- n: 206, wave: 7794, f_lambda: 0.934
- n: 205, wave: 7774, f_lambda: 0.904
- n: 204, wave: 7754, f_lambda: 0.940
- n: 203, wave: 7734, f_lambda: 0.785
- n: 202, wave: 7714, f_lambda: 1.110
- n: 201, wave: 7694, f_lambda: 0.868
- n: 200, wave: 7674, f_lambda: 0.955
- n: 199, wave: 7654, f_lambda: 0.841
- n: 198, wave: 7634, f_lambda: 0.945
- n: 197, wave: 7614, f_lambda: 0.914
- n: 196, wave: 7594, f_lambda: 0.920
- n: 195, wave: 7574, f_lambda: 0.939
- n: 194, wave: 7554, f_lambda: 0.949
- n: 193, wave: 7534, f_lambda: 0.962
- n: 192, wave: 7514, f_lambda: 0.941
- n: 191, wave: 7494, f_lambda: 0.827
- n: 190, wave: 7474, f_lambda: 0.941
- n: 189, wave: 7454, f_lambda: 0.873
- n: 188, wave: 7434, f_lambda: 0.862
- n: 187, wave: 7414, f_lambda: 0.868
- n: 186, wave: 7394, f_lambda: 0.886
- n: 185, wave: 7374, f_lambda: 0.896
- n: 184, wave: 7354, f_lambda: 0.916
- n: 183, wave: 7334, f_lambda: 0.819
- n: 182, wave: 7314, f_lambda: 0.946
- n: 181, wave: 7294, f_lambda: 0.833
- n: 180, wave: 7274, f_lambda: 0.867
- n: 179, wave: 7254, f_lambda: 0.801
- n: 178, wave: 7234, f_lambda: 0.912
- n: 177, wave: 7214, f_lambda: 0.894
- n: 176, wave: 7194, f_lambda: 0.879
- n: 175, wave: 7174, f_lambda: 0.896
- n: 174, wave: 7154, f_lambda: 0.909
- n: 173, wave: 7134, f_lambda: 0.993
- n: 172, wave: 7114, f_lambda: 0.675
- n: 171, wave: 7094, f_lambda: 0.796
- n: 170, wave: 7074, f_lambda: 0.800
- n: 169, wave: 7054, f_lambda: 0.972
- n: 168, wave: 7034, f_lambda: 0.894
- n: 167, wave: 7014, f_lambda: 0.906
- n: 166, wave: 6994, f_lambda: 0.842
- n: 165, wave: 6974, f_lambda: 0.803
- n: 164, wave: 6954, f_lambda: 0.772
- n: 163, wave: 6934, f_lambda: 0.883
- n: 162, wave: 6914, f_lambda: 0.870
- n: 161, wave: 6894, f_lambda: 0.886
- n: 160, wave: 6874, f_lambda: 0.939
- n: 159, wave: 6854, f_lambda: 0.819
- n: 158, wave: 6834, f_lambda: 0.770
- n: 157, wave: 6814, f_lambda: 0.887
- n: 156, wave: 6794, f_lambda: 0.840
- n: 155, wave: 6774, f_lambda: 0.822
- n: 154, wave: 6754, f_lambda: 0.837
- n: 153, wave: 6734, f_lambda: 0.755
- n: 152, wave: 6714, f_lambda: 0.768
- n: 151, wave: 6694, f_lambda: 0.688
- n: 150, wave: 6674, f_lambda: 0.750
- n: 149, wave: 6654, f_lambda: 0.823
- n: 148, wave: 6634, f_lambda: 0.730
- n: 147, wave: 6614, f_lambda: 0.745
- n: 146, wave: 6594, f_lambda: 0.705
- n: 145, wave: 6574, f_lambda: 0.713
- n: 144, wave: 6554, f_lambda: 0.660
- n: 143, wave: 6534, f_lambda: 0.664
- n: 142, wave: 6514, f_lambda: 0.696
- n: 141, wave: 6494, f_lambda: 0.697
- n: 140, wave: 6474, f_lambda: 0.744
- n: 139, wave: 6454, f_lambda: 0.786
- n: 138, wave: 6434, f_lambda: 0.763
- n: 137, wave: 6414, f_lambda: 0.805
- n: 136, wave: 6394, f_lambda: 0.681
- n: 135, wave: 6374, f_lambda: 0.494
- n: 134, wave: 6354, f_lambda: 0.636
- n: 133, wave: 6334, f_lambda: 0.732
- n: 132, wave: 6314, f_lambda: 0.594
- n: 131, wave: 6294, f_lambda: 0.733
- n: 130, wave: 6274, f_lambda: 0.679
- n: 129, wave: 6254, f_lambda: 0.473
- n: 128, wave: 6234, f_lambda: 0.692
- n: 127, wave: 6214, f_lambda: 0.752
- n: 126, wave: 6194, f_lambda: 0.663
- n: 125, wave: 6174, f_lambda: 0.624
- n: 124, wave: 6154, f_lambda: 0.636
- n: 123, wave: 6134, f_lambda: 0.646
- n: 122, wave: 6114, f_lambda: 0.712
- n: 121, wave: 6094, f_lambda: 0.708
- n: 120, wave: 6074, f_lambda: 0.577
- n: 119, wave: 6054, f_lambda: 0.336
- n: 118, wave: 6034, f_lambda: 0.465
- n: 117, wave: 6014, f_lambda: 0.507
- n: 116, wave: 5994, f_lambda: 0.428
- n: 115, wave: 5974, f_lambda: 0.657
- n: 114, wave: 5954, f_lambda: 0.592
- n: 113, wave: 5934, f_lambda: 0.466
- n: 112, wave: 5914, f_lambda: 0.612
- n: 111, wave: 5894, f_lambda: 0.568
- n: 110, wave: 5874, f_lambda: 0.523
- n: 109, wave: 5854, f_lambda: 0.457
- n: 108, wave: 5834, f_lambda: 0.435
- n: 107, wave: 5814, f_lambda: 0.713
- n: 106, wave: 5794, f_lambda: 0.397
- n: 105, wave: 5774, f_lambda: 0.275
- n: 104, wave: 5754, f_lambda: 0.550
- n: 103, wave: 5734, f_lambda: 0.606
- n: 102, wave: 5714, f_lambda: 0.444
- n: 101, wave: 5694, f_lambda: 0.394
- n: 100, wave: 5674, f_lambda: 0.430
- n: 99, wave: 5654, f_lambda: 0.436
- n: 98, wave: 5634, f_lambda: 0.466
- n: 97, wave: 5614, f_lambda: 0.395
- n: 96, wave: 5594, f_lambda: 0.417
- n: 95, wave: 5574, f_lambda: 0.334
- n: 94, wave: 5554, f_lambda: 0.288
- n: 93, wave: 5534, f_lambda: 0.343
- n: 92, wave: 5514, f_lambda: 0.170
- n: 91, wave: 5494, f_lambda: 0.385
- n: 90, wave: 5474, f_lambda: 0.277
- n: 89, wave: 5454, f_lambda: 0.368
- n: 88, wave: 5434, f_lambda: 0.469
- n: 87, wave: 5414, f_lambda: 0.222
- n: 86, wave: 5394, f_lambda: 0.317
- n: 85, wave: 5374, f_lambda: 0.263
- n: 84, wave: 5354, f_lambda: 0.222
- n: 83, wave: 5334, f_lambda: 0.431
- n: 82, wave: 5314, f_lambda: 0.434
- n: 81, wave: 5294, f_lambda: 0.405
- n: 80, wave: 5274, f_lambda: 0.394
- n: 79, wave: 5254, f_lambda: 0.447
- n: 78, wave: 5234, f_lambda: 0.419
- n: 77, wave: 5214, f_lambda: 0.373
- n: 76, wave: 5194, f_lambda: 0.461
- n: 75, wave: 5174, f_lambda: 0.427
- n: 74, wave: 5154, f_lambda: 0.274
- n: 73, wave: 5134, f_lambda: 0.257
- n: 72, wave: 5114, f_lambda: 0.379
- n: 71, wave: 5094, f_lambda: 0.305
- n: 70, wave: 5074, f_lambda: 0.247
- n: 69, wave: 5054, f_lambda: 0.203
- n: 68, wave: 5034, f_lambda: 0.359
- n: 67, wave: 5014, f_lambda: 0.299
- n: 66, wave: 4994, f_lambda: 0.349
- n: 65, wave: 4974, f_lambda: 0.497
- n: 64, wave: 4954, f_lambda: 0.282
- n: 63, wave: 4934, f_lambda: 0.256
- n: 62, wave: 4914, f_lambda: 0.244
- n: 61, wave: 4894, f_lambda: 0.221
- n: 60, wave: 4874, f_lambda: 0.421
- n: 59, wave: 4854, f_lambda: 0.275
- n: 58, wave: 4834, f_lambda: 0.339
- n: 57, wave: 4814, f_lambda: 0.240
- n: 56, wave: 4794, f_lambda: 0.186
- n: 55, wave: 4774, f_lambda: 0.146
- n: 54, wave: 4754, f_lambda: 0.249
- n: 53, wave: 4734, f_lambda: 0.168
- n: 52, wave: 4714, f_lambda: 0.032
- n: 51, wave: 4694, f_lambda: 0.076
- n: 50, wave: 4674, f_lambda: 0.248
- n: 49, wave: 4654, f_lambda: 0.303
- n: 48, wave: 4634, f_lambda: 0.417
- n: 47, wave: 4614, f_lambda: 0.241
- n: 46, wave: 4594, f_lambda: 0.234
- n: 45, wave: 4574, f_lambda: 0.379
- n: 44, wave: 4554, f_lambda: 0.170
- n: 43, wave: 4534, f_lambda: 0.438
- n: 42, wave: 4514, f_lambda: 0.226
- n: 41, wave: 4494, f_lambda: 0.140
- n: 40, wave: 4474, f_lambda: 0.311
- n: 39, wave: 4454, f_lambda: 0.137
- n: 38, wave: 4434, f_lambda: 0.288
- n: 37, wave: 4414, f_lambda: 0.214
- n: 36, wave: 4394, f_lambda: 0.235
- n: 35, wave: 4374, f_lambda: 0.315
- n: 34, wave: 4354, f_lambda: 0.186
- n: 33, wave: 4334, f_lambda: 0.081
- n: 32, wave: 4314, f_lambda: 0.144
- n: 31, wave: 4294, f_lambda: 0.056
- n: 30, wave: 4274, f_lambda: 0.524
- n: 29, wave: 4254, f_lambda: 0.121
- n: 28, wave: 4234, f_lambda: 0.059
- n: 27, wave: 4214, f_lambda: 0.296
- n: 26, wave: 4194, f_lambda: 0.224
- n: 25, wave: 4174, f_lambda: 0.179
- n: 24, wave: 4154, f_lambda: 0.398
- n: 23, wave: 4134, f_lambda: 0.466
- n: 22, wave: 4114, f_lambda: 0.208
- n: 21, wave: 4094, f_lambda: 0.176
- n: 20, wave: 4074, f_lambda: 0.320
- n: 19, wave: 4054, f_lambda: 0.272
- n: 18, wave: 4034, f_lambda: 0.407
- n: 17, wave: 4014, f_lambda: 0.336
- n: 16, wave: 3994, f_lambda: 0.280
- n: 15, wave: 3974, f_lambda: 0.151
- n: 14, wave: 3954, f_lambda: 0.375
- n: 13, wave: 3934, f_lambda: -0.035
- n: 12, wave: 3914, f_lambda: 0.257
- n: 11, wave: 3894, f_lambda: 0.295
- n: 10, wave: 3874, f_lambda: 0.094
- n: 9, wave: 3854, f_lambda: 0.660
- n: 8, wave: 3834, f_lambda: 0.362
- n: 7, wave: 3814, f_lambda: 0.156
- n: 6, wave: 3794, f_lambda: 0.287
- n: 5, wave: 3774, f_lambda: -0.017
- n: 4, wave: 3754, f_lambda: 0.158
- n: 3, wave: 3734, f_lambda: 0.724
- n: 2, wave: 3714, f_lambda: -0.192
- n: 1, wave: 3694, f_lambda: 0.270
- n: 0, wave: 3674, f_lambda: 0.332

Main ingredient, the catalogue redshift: 0.52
